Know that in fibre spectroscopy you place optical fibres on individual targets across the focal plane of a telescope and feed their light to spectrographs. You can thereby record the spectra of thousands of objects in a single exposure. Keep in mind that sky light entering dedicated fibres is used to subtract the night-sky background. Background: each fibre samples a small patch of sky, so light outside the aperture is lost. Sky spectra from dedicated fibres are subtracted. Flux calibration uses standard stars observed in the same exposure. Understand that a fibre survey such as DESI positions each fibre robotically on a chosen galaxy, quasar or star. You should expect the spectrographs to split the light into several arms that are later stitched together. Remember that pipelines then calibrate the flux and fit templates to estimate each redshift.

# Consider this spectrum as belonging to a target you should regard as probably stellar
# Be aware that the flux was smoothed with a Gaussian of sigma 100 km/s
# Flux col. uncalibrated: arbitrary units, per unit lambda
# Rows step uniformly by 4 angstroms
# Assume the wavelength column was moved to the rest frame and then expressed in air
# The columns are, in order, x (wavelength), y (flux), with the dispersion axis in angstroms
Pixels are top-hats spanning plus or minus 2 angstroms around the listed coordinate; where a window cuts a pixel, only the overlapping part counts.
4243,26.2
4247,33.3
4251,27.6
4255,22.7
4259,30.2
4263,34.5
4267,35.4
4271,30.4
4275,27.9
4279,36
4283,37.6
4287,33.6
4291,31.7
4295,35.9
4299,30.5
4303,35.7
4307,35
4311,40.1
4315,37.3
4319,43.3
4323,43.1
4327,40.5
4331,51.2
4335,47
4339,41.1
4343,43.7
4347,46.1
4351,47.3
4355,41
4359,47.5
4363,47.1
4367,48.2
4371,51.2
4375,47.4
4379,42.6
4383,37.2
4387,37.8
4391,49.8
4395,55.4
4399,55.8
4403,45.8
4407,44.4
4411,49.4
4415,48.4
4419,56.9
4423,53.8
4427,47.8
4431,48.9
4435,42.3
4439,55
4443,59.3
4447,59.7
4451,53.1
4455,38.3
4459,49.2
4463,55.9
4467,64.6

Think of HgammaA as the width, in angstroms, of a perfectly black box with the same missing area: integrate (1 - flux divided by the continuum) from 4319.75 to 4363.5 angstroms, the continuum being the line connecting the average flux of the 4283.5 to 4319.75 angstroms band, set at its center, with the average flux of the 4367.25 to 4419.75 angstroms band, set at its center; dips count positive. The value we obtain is -4.35 angstroms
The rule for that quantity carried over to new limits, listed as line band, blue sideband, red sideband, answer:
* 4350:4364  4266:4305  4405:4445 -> -1.1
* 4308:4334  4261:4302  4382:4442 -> -2.9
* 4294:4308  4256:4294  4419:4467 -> 0.7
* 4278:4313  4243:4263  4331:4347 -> 1.6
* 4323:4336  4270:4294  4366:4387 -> -2.3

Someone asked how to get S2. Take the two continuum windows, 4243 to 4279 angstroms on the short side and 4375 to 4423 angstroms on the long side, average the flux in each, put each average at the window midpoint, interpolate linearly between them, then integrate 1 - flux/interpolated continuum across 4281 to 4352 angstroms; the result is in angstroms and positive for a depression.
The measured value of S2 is -4.61 angstroms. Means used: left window 30.3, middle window 39.9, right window 47.8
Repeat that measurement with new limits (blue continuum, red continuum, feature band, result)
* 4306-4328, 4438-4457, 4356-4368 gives -0.66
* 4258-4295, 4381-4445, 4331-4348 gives -1.91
